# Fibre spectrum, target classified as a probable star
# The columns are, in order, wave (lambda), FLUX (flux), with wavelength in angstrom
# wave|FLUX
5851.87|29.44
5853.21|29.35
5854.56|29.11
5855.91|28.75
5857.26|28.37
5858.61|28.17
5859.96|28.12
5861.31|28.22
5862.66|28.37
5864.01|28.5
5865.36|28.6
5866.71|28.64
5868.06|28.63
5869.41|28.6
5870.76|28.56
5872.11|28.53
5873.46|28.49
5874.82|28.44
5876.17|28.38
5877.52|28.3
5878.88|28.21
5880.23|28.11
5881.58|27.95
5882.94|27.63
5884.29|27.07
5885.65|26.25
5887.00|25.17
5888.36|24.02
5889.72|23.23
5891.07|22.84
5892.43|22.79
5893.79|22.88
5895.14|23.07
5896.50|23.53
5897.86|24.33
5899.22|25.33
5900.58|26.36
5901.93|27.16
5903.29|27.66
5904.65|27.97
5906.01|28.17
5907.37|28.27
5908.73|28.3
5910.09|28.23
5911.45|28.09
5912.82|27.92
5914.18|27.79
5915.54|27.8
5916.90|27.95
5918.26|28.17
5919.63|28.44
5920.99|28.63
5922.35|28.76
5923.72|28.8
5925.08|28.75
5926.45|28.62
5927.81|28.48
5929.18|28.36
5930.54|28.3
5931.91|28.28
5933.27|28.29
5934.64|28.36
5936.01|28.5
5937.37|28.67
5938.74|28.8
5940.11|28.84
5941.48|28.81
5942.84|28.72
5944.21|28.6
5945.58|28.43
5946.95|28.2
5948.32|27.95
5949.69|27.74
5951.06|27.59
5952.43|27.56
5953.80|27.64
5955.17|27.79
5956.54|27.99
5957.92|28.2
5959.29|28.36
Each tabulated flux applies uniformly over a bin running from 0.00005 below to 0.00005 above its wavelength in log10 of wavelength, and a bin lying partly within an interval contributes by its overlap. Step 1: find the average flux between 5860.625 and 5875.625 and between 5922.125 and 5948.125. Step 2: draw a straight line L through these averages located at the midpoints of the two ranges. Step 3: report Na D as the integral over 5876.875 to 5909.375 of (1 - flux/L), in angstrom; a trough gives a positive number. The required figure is 2.9 angstrom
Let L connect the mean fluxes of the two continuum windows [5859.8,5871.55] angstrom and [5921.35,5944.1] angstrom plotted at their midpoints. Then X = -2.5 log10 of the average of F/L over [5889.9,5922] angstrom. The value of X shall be 0.08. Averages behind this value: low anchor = 28.5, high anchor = 28.6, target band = 26.6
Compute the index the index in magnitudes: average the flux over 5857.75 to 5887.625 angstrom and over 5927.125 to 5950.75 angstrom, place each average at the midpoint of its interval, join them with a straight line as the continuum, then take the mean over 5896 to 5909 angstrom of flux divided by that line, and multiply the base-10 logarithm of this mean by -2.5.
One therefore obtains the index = 0.06 mag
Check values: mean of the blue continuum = 28.1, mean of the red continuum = 28.4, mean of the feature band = 26.7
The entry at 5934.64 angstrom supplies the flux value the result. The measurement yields 28.36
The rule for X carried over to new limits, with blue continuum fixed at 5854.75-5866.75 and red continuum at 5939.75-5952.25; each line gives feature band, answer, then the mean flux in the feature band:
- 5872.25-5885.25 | 0.01 mag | 28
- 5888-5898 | 0.22 mag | 23.3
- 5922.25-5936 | -0.01 mag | 28.5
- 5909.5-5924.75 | 0.00 mag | 28.2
